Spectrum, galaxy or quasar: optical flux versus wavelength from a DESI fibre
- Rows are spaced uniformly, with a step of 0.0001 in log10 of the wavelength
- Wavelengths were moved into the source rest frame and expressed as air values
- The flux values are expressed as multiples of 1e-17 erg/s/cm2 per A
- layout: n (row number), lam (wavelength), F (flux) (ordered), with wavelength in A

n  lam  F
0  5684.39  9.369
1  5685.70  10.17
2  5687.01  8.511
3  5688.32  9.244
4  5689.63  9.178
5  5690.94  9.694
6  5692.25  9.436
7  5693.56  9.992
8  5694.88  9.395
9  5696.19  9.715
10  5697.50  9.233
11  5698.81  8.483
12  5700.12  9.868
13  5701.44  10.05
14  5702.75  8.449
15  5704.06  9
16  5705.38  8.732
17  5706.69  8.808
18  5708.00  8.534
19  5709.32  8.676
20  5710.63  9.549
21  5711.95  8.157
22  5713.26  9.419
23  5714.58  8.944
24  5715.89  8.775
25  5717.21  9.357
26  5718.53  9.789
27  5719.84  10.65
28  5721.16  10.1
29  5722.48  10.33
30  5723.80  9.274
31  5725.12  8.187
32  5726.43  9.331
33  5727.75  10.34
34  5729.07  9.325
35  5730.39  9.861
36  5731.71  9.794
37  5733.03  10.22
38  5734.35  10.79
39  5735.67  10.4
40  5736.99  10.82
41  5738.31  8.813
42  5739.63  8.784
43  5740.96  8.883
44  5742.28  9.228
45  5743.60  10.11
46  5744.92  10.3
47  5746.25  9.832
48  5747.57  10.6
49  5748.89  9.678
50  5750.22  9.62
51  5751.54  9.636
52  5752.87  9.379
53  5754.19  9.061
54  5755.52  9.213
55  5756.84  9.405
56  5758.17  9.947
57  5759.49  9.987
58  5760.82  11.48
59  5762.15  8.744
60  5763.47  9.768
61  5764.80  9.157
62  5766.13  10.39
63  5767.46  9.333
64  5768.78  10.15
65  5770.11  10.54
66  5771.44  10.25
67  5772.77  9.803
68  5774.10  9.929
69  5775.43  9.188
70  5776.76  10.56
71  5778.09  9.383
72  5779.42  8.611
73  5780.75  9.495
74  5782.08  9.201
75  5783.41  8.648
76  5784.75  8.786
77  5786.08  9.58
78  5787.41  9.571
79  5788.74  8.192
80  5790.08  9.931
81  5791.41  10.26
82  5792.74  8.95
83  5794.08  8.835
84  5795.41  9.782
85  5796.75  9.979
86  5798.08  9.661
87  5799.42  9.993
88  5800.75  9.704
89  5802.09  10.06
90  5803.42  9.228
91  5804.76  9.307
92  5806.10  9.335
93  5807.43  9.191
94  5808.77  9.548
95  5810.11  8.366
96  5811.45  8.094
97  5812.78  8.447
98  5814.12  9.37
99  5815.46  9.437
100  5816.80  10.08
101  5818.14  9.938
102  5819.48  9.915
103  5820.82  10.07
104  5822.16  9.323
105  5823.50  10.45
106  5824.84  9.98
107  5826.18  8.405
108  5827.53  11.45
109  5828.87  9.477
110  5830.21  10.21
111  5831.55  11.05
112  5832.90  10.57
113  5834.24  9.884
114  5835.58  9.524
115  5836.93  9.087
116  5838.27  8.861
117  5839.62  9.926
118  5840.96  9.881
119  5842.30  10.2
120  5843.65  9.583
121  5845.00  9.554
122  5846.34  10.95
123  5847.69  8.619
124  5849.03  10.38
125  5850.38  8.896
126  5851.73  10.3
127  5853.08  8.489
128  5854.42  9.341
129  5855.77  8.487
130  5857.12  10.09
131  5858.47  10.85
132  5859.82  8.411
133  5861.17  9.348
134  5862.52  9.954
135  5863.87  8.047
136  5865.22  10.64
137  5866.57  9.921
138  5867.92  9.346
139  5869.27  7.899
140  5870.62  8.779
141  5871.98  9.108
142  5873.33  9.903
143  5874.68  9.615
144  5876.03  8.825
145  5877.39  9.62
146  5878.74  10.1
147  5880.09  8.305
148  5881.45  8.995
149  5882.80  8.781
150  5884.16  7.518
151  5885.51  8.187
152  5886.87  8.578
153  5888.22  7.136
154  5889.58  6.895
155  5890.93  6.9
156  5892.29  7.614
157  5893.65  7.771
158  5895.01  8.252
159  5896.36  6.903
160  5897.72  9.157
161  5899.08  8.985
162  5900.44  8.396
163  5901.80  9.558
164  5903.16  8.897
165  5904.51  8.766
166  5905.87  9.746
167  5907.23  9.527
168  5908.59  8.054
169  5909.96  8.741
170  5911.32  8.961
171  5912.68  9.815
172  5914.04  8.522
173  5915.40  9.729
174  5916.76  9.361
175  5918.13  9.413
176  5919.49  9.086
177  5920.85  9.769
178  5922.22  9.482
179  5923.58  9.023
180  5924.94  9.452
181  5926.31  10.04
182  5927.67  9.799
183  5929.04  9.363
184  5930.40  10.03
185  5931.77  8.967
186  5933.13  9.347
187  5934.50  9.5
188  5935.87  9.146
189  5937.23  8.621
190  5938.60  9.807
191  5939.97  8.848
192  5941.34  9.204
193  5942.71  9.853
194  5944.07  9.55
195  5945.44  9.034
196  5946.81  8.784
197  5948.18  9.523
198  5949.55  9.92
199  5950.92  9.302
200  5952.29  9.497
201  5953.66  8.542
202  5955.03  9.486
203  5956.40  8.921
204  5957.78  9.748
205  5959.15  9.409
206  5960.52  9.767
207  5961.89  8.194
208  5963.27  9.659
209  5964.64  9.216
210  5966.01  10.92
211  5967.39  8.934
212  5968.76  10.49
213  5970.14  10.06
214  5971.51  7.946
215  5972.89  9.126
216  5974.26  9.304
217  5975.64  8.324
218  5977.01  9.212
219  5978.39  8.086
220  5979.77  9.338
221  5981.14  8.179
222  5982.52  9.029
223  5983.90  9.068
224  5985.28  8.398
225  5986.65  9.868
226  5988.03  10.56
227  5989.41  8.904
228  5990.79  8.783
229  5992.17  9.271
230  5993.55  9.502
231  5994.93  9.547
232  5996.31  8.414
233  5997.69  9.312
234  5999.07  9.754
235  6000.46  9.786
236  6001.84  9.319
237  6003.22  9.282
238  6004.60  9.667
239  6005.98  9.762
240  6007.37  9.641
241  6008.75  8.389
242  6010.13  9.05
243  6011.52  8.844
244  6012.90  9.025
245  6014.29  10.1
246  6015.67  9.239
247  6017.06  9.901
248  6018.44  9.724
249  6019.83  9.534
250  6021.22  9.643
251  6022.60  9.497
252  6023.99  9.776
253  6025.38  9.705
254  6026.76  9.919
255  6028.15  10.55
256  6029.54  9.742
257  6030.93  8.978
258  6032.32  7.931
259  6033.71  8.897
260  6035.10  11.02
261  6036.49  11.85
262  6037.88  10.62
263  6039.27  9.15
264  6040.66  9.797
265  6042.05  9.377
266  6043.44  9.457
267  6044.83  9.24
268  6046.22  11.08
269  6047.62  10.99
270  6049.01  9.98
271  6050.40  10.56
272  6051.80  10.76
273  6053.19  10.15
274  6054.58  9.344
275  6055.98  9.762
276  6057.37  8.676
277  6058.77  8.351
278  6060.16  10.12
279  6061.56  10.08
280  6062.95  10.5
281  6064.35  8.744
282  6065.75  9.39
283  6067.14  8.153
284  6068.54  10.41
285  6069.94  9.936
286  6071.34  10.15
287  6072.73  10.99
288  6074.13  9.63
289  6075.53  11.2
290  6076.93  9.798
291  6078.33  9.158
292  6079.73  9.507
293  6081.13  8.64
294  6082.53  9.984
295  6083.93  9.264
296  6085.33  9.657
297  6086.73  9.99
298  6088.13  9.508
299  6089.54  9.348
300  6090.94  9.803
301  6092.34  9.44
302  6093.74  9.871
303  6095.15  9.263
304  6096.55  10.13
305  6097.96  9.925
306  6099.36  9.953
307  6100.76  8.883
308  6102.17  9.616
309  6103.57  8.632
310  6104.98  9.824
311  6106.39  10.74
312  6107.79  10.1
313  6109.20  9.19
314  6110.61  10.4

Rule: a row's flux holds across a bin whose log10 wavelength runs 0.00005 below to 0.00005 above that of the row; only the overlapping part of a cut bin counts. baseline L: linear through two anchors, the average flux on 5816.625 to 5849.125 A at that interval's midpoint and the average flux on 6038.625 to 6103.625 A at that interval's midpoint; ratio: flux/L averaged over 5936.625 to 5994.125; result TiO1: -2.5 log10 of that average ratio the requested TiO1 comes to 0.06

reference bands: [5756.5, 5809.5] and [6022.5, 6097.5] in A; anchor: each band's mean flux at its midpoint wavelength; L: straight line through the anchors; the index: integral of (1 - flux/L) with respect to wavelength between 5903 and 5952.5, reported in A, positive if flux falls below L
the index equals 1.93 A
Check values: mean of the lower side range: 9.6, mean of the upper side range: 9.78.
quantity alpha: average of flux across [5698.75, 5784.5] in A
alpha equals 9.56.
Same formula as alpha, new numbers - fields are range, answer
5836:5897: 9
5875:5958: 8.98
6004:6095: 9.7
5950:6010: 9.26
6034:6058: 10.1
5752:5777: 9.79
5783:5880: 9.52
